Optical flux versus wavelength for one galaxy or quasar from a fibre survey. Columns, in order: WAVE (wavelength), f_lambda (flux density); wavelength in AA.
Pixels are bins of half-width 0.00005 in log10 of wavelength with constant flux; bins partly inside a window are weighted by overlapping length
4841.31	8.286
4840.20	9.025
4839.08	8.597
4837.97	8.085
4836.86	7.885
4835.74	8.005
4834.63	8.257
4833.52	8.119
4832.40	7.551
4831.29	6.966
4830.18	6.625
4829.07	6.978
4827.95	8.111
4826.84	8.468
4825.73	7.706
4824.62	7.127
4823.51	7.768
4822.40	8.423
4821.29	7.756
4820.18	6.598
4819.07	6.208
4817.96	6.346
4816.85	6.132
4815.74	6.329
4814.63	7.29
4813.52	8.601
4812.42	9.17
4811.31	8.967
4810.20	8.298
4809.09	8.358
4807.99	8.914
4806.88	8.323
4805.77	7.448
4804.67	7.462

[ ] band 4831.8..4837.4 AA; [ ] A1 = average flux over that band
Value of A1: 7.95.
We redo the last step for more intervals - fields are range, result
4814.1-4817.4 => 6.57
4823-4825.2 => 7.45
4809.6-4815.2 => 8.46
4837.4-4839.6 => 8.36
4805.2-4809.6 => 8.27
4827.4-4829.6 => 7.52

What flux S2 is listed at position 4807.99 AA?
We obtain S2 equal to 8.914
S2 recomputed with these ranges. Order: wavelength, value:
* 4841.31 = 8.286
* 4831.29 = 6.966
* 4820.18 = 6.598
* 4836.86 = 7.885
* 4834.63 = 8.257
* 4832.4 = 7.551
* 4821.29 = 7.756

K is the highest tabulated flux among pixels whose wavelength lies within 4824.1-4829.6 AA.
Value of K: 8.468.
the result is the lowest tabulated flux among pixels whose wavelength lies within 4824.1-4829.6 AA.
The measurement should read 6.978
